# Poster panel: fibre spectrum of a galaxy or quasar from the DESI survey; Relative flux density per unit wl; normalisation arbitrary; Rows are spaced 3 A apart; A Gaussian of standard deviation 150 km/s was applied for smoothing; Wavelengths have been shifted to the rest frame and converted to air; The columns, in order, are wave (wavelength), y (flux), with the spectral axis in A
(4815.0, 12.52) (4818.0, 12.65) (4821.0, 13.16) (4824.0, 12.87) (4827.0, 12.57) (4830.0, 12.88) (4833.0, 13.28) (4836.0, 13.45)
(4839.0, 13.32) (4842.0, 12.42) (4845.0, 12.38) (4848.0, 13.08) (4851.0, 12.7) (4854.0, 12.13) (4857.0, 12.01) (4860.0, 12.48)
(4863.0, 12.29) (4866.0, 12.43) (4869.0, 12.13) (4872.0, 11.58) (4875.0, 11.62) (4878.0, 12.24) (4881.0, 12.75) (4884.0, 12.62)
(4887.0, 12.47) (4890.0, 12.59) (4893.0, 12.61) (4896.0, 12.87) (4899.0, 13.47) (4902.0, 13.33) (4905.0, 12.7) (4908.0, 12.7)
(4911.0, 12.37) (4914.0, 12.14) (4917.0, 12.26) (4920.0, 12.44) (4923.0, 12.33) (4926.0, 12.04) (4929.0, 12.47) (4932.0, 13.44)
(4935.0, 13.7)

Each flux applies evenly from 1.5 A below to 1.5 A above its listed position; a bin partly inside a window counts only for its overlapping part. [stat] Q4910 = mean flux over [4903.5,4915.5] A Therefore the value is 12.5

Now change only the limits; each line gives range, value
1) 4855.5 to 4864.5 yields 12.3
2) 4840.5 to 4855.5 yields 12.5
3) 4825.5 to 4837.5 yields 13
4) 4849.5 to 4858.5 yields 12.3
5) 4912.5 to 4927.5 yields 12.2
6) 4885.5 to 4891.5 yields 12.5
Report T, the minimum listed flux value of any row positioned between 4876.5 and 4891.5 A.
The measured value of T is 12.24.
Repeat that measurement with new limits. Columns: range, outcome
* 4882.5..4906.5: 12.47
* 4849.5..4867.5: 12.01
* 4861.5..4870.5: 12.13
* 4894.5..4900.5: 12.87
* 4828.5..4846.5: 12.38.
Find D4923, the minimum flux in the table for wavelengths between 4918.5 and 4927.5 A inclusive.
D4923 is 12.04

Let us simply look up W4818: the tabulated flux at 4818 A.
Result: 12.65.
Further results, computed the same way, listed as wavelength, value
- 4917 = 12.26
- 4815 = 12.52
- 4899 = 13.47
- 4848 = 13.08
